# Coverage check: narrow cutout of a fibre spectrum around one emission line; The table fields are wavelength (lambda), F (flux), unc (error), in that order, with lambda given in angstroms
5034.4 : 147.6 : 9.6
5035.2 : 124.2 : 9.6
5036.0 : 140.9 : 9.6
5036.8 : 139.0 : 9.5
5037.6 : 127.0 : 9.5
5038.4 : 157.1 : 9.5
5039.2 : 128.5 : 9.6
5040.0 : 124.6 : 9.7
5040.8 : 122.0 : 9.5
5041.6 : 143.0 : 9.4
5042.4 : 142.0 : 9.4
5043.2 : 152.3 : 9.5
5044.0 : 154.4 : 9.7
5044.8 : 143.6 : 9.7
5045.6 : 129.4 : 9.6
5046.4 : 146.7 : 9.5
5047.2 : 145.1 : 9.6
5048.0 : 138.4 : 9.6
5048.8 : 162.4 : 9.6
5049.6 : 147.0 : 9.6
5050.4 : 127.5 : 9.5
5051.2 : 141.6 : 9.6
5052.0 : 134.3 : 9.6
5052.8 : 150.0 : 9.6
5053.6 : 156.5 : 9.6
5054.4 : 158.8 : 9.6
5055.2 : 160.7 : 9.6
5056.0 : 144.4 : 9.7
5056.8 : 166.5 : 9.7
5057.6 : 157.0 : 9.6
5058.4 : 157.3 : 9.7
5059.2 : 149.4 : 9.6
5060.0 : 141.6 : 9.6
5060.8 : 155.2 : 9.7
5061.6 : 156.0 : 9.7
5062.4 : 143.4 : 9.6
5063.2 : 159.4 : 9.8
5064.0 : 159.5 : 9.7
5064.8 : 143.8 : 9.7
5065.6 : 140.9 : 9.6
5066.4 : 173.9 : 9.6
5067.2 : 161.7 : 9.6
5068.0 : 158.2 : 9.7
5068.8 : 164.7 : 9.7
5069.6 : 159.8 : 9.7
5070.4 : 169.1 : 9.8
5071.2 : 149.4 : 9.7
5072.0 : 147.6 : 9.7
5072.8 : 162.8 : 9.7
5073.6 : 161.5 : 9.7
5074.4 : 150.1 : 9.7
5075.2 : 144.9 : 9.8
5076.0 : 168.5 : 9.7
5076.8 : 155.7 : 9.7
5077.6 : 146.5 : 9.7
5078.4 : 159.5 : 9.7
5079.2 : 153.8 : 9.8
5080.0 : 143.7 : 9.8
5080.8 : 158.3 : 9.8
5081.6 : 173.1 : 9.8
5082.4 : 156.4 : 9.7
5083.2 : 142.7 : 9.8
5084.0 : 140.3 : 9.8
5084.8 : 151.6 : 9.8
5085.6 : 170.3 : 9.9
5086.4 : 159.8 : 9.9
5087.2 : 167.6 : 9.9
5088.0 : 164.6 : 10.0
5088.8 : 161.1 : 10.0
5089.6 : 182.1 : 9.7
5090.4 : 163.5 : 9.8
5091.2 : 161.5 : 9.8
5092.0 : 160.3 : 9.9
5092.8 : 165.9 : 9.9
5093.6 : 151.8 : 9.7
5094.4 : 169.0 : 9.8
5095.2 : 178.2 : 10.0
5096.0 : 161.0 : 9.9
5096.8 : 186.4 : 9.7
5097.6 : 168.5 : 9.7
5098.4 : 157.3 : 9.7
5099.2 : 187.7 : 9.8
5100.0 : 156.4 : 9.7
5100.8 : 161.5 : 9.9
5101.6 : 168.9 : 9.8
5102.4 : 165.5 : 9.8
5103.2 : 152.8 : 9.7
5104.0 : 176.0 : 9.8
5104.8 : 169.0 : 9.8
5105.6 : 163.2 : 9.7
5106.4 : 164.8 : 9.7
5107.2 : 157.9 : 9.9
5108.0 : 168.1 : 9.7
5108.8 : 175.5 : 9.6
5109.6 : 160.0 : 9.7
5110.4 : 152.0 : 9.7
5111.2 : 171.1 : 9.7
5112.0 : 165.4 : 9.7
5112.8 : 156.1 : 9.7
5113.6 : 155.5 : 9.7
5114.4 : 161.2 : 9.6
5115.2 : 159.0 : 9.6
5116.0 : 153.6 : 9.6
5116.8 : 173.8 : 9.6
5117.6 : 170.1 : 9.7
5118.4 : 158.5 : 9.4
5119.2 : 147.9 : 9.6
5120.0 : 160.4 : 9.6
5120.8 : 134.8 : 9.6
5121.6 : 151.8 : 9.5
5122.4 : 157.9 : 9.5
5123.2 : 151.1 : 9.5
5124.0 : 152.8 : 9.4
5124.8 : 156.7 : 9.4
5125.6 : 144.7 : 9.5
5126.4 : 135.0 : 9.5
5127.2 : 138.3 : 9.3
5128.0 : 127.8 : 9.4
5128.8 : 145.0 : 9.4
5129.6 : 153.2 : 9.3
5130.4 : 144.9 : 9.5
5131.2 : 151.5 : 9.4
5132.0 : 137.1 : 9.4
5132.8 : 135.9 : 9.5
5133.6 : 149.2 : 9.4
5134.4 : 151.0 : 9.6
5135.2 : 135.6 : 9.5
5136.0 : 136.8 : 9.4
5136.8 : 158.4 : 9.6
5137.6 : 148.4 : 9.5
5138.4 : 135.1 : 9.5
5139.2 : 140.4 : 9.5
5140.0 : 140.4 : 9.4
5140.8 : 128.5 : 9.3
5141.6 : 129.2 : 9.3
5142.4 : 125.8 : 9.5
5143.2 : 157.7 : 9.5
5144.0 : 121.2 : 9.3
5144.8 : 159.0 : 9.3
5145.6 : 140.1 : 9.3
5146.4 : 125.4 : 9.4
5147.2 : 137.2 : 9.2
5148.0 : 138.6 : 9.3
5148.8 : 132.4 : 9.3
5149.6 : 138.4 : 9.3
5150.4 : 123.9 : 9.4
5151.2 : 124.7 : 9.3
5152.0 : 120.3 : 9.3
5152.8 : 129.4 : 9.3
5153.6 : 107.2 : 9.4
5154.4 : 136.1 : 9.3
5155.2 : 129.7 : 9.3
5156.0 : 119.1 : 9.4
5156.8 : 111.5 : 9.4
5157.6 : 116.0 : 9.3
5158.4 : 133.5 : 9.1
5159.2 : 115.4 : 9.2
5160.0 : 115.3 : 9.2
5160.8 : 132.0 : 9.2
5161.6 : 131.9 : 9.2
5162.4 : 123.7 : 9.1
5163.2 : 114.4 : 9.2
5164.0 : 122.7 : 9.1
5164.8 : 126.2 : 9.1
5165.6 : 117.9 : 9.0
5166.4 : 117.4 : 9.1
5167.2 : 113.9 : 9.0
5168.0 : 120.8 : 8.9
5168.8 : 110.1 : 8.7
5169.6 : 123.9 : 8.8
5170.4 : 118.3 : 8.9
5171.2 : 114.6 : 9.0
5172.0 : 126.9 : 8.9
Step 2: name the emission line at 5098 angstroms C III]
